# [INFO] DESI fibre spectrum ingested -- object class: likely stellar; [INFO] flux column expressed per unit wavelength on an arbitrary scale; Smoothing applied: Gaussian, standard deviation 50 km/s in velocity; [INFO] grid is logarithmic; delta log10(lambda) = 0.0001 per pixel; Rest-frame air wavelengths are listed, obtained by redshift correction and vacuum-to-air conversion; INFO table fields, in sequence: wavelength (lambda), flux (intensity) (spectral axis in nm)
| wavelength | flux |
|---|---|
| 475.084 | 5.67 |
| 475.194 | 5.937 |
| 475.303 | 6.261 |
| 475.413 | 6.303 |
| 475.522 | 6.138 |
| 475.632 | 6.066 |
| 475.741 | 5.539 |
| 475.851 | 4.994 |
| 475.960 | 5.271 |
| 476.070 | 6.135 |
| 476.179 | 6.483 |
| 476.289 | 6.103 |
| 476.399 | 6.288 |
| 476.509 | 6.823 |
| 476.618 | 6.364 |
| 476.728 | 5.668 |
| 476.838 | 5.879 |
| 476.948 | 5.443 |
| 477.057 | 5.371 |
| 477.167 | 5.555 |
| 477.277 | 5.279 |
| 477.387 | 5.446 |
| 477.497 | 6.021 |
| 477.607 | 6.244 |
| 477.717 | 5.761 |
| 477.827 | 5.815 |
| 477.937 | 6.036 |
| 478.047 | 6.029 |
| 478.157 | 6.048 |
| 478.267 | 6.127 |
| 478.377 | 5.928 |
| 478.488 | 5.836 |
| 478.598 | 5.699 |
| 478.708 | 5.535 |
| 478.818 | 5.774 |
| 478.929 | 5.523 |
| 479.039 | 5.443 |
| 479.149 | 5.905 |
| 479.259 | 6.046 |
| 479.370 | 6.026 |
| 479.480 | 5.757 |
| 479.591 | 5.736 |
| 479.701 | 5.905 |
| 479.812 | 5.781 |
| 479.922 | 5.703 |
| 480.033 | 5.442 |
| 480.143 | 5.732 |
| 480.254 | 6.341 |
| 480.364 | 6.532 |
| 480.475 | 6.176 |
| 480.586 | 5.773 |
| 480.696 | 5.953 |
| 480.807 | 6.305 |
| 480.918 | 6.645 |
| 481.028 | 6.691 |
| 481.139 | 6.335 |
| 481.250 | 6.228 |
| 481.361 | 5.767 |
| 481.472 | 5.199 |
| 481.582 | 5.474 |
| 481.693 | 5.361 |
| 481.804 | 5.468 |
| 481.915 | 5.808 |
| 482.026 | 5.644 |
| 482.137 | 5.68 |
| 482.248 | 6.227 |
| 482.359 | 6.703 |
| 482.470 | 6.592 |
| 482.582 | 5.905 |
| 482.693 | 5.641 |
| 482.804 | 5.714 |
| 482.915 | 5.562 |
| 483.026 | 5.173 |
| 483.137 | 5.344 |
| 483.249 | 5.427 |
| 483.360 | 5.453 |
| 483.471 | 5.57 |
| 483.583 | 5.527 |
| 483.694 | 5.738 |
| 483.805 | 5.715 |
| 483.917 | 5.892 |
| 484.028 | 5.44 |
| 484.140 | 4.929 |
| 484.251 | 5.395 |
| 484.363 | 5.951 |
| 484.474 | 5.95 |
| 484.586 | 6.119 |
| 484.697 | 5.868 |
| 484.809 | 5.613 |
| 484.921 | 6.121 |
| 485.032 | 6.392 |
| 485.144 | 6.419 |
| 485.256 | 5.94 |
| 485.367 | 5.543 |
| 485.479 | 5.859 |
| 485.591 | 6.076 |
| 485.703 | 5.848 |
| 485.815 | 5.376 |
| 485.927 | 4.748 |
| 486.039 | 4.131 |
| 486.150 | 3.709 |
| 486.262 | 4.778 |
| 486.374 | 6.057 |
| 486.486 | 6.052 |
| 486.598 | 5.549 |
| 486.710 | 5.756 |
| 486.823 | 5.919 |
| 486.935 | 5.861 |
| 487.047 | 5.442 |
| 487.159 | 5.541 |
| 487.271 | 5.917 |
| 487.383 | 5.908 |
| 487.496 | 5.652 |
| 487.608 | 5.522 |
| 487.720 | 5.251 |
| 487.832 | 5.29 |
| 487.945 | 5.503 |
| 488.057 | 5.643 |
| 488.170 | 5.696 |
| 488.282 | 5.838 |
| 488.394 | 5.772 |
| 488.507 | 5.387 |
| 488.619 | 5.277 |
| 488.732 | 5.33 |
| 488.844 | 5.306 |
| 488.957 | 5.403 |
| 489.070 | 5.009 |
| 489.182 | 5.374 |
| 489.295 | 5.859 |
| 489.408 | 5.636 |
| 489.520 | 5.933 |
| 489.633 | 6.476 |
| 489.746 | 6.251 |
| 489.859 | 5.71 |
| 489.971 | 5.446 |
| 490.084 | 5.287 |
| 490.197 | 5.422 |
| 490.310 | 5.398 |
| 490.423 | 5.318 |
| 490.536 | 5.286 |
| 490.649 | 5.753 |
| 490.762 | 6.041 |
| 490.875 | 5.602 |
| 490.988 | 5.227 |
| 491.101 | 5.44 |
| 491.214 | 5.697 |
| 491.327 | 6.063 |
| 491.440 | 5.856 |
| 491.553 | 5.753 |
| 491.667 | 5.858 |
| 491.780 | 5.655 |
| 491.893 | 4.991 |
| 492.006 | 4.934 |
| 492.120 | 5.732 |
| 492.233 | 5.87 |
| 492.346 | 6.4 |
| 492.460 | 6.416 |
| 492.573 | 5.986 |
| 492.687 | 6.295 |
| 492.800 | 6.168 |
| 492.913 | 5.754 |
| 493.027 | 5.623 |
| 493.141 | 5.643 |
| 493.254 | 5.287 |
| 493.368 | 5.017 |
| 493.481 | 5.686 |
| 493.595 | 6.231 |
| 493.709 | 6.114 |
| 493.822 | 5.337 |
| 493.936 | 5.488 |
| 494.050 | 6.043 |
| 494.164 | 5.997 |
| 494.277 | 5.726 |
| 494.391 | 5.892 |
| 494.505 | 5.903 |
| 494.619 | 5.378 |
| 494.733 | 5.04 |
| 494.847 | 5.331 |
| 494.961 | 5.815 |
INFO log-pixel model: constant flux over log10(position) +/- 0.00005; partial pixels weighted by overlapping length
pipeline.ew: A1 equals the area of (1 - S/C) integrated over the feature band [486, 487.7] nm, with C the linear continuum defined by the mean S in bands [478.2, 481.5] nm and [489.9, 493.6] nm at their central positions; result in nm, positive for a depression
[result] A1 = 0.09 nm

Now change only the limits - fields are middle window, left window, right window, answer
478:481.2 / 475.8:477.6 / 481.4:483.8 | -0.11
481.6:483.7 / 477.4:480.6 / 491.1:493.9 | 0.05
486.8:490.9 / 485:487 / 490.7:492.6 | 0.03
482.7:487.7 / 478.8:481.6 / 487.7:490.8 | 0.12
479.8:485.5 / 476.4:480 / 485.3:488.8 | -0.18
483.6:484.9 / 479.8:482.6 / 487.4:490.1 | 0.03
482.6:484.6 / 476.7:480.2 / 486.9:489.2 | 0.02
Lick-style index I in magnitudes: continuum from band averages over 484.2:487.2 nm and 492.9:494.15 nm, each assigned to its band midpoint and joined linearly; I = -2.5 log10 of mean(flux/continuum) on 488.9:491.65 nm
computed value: 0.00 mag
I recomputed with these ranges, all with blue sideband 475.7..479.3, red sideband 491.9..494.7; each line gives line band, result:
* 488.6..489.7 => 0.04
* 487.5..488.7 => 0.05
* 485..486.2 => 0.07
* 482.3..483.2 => 0.00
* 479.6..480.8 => -0.02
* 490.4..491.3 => 0.04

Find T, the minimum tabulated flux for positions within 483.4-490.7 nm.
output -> 3.709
